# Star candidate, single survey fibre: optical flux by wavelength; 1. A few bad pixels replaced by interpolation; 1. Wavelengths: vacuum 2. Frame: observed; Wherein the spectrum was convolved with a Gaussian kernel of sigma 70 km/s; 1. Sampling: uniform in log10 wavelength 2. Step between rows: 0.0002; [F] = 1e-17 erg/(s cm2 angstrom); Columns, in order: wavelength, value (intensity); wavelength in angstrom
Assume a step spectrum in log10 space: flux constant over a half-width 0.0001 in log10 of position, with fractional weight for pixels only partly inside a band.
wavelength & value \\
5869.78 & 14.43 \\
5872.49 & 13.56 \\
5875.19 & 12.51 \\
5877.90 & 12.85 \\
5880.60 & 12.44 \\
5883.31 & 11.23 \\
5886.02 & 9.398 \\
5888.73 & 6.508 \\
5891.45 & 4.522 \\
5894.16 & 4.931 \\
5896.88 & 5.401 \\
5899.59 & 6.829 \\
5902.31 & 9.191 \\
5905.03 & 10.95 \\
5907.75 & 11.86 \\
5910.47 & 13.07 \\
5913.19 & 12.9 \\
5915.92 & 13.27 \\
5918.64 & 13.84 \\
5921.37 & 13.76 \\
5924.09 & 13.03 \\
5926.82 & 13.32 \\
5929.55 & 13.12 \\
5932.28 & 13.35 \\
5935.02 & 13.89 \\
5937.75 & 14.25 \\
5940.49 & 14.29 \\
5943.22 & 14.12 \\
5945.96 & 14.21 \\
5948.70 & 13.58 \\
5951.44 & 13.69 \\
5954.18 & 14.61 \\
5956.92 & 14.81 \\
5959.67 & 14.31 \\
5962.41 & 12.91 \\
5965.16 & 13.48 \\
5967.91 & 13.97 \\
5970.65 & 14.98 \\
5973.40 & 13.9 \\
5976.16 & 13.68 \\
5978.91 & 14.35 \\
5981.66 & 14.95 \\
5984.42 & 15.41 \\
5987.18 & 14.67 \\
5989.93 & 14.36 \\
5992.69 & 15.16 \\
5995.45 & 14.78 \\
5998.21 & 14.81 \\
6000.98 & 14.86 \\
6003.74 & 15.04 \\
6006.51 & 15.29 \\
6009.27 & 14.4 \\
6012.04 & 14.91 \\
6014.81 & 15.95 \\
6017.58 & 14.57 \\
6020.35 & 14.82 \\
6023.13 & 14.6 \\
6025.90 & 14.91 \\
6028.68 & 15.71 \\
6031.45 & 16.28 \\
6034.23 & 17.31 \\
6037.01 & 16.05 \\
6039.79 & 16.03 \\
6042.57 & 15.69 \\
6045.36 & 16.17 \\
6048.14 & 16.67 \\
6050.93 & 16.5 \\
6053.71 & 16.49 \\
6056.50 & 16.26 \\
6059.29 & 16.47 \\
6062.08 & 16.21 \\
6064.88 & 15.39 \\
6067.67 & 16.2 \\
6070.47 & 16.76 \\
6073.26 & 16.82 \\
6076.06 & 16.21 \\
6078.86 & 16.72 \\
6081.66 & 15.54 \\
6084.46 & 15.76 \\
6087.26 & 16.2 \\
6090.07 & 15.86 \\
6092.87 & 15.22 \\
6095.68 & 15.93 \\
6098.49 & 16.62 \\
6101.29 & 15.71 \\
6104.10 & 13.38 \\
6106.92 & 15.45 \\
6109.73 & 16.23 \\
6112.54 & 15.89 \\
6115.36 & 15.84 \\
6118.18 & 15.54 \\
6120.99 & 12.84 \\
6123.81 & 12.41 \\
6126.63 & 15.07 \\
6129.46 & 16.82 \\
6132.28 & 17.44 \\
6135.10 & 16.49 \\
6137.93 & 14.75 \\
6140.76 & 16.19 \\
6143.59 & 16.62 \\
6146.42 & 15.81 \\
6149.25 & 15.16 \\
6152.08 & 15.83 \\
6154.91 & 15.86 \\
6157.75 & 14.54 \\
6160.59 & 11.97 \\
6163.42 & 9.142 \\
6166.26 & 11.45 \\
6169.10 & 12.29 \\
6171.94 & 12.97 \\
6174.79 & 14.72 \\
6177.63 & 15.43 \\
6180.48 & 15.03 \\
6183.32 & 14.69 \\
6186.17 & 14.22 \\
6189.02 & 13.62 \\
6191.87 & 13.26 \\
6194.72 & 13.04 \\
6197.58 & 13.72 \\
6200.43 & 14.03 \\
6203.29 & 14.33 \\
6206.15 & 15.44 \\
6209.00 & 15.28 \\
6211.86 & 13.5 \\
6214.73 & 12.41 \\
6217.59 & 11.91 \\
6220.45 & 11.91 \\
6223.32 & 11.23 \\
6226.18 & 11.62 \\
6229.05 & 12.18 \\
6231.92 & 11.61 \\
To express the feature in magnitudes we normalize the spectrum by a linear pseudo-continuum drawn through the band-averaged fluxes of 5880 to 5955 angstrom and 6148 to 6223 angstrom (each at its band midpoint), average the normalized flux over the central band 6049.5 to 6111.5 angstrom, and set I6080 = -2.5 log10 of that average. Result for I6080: -0.24 mag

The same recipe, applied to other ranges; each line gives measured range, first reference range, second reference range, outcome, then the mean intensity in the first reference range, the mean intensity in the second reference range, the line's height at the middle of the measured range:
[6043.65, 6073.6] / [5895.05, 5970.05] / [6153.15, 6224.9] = -0.24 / 12.8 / 13.4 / 13.1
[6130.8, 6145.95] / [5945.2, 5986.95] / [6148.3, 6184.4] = -0.18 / 14.2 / 13.8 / 13.8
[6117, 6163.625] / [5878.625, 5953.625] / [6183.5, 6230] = -0.16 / 11.6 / 13.3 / 12.9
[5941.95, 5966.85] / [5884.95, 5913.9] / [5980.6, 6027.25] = -0.17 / 8.59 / 14.9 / 11.9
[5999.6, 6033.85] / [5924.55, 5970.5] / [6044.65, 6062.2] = 0.03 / 13.9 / 16.4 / 15.5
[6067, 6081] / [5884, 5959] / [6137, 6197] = -0.24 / 11.8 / 14.1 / 13.2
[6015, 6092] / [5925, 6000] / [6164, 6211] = -0.14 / 14.2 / 13.9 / 14.1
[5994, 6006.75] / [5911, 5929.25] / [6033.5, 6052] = 0.03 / 13.3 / 16.3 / 15.3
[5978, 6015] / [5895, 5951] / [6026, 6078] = -0.02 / 12.4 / 16.3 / 14.6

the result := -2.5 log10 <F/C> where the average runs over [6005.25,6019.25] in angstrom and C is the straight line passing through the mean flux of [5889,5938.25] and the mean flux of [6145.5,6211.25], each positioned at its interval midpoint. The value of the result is -0.23 mag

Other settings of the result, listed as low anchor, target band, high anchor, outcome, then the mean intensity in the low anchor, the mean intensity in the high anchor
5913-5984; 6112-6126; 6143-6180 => -0.04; 13.9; 14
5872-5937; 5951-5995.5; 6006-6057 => -0.06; 11.1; 15.7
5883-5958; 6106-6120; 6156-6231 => -0.22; 11.7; 13.2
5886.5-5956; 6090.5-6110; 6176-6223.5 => -0.19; 11.7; 13.8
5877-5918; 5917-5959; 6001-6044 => -0.20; 9.73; 15.4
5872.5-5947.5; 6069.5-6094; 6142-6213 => -0.22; 11.5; 14.1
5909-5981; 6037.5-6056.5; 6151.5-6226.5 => -0.19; 13.8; 13.5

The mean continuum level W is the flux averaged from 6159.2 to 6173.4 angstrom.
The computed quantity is 11.6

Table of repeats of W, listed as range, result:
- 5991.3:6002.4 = 14.9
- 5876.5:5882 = 12.6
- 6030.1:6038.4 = 16.5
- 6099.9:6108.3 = 14.8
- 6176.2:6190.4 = 14.6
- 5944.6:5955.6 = 14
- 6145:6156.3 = 15.7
